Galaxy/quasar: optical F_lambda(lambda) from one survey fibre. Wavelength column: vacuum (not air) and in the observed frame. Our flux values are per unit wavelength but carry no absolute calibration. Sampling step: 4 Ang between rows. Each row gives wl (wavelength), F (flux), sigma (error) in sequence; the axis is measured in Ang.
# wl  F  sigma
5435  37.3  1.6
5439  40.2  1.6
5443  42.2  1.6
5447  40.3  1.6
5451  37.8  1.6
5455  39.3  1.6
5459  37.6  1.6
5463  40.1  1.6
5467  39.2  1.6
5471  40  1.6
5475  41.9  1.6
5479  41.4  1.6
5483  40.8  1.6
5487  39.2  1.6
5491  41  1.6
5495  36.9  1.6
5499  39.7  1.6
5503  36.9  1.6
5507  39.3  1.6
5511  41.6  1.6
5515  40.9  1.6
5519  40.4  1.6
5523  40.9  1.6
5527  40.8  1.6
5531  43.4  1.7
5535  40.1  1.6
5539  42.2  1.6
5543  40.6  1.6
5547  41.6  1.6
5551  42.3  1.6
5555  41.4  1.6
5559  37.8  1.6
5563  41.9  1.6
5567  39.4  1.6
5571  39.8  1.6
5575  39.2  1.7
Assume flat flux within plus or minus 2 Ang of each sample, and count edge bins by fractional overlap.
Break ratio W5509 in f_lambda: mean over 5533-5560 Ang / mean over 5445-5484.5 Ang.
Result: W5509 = 1.03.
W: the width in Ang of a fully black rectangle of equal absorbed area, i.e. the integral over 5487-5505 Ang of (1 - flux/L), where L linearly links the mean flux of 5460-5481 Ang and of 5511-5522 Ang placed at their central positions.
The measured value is 0.9 Ang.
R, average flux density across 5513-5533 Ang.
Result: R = 41.3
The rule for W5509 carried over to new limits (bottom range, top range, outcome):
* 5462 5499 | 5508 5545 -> 1.03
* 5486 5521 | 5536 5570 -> 1.03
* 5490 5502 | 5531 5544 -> 1.06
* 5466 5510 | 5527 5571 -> 1.03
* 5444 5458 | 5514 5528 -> 1.04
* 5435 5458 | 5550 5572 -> 1.02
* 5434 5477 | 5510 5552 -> 1.04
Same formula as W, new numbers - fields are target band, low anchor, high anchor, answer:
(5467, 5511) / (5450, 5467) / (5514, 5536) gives 0.1 Ang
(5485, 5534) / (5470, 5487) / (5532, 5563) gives 1.0 Ang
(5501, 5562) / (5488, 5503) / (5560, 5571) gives -1.7 Ang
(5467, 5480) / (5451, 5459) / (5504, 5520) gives -0.6 Ang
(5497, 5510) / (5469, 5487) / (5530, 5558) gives 0.7 Ang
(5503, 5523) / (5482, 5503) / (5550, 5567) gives -0.3 Ang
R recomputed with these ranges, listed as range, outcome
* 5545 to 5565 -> 41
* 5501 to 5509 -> 38.1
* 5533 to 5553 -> 41.4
